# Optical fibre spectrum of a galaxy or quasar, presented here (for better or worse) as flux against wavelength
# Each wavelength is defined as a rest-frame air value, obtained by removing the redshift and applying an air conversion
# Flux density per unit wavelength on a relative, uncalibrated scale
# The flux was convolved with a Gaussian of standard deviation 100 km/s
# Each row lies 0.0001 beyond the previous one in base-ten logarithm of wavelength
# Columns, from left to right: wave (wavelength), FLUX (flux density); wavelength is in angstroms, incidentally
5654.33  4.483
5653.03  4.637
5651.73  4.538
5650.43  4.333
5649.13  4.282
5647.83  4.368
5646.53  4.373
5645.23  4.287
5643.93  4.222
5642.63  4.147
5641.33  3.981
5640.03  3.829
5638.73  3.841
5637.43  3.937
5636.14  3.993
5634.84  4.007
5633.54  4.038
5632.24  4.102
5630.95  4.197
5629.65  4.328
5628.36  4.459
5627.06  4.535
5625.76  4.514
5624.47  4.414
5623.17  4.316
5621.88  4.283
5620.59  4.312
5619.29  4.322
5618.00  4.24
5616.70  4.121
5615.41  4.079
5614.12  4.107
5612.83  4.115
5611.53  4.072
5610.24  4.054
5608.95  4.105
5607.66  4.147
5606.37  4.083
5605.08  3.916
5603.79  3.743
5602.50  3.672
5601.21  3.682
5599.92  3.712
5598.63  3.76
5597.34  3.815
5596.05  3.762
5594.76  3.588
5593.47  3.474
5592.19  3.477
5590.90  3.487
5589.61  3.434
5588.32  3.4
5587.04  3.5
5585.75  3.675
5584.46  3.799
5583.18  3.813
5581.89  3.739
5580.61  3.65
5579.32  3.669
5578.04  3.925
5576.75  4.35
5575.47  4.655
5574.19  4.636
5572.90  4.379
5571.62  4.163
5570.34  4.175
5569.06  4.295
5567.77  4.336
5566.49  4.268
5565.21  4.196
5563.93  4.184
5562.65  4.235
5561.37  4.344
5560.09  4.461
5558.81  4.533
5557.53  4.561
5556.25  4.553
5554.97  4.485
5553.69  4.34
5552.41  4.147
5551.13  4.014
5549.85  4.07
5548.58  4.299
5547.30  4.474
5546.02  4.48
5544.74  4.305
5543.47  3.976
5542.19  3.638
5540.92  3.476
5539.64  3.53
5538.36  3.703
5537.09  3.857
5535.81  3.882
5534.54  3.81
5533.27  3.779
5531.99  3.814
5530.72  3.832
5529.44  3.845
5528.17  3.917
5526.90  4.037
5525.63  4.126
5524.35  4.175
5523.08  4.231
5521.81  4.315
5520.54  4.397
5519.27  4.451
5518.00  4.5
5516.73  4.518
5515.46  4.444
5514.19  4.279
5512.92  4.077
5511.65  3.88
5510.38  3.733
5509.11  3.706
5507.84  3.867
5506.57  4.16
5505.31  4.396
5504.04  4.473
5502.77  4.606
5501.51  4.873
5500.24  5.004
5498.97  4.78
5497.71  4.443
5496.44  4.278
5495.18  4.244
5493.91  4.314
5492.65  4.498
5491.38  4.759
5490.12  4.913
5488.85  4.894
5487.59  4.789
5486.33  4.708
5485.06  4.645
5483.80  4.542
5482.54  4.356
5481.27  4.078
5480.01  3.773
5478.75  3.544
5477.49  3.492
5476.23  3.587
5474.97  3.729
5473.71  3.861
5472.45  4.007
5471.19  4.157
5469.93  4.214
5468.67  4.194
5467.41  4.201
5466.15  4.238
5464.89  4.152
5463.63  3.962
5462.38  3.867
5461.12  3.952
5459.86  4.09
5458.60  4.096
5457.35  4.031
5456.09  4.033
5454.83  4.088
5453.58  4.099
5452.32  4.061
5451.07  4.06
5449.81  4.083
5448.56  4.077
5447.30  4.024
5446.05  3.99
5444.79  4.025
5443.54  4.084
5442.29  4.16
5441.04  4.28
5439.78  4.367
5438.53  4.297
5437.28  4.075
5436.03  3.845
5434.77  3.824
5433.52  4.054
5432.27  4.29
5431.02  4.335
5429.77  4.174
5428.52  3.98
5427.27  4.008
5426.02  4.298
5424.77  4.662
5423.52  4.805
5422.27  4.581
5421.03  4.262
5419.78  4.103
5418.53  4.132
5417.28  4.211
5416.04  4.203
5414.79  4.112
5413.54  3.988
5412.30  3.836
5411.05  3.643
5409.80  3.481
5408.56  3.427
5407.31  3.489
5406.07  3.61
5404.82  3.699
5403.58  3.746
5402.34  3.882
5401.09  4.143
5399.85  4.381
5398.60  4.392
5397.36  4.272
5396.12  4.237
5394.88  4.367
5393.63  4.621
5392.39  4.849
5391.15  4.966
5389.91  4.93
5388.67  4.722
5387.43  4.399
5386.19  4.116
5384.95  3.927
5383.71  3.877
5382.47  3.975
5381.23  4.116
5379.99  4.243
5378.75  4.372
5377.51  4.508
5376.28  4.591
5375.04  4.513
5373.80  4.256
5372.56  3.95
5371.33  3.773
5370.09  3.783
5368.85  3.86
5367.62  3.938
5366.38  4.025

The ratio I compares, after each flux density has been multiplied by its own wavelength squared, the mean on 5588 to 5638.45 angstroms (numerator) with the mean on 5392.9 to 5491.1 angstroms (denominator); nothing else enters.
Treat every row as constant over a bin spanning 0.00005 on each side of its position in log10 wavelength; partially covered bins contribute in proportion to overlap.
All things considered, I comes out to 1.0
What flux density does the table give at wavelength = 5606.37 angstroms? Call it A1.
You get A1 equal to 4.083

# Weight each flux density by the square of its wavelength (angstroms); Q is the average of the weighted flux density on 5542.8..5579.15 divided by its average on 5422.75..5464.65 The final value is 1.09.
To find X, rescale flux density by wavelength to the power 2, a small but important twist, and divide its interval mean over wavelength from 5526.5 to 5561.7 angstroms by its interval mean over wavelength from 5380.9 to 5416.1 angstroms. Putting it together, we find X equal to 1.04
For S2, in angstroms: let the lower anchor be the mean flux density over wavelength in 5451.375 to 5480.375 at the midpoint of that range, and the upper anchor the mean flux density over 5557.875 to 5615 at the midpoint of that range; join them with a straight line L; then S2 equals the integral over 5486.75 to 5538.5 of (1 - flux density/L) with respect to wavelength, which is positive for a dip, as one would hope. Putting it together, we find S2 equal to -3.8 angstroms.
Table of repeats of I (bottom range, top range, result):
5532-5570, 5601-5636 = 1.03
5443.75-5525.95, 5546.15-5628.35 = 1.00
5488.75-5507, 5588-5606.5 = 0.83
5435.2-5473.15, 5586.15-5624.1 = 1.00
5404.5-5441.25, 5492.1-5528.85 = 1.09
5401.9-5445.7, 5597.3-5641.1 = 1.08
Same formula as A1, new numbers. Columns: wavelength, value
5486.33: 4.708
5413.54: 3.988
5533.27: 3.779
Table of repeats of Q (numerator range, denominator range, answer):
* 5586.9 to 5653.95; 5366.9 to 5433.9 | 1.05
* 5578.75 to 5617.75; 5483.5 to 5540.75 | 0.92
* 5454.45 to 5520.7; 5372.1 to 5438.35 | 1.05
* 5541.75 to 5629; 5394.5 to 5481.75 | 1.06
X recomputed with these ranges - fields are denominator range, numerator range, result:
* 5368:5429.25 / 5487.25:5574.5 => 1.07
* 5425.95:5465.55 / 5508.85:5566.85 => 1.05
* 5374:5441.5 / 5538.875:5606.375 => 1.01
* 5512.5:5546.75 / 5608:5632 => 1.08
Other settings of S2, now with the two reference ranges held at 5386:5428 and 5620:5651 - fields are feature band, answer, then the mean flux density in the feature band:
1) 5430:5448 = 0.3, 4.12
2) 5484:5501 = -1.8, 4.63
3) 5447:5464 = 0.6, 4.04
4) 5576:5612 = 3.8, 3.77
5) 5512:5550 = 1.2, 4.07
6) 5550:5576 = -0.8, 4.34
